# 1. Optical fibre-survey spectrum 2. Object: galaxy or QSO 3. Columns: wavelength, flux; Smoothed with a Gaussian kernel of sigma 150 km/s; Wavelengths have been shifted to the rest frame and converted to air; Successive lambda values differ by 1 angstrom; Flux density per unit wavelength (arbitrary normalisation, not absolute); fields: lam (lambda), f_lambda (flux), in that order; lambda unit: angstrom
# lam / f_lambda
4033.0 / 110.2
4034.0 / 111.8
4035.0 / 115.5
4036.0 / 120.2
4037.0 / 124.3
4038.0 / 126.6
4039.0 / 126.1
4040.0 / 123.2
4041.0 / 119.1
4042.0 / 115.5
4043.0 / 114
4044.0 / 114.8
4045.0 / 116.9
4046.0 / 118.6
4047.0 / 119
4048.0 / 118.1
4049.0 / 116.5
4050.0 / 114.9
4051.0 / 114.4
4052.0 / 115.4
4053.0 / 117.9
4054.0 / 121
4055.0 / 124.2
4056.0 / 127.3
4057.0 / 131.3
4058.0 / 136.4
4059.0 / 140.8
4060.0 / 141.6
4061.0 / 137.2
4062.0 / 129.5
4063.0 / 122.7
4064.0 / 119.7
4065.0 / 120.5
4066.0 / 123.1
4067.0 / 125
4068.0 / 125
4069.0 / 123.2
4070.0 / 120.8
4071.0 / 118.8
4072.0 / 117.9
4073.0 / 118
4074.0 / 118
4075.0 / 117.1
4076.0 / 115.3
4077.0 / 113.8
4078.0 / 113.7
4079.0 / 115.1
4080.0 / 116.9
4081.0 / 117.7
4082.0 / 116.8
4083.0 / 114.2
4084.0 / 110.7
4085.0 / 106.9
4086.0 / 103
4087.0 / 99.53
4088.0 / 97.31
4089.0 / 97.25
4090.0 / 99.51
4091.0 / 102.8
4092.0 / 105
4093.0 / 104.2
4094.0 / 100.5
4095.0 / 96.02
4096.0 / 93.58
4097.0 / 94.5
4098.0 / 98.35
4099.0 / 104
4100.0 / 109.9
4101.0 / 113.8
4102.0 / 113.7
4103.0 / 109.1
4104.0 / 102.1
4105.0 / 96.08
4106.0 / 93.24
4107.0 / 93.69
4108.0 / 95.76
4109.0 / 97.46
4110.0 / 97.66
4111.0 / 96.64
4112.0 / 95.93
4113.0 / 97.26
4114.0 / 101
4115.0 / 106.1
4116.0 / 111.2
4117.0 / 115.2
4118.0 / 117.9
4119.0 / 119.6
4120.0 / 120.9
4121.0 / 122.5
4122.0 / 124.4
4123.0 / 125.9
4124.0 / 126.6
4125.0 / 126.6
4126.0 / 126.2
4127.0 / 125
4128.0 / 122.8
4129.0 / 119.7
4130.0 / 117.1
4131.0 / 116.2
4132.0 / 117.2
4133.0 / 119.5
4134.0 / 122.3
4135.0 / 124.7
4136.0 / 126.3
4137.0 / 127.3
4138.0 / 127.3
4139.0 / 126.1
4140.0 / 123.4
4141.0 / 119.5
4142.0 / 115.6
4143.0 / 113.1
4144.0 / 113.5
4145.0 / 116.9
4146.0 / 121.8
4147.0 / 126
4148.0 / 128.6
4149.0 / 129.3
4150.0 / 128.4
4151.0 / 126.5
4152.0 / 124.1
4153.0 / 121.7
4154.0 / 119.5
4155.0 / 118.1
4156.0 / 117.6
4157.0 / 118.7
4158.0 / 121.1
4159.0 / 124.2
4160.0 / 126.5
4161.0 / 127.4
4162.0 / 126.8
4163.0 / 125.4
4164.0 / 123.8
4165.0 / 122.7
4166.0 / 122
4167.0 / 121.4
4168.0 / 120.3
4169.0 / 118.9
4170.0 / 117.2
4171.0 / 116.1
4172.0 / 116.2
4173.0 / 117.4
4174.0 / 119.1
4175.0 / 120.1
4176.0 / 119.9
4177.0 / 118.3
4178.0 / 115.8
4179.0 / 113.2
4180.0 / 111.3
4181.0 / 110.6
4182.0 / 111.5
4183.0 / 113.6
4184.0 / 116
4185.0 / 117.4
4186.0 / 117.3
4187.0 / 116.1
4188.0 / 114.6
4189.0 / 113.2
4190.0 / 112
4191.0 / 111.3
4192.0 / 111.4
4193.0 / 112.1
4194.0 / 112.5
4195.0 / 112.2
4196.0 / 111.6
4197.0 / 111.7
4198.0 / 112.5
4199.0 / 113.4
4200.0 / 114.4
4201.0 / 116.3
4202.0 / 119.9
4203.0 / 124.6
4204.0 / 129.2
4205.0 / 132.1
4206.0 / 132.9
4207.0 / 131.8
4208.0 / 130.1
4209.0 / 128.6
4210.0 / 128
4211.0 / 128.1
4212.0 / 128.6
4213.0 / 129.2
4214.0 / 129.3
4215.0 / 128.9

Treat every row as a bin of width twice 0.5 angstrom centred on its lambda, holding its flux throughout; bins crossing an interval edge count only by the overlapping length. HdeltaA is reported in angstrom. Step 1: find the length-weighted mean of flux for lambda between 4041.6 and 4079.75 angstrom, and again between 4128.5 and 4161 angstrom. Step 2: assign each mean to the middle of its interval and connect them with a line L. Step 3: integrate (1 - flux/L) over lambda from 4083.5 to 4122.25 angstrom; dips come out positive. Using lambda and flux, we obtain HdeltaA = 5.59 angstrom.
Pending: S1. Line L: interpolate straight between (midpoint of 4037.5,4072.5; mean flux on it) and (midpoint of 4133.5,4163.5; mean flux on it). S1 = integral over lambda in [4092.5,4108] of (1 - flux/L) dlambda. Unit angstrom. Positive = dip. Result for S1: 2.7 angstrom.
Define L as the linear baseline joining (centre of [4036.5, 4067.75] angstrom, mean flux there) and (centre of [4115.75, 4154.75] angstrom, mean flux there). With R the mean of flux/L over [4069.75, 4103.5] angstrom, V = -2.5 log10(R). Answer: 0.13 mag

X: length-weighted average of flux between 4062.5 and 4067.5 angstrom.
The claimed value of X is 122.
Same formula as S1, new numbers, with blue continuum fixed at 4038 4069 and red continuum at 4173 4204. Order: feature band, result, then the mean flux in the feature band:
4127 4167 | -1.6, 122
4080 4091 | 1.3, 107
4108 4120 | 1.4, 105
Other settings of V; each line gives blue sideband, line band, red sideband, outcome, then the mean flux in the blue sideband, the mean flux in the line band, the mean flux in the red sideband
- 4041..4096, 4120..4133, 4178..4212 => -0.05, 117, 122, 118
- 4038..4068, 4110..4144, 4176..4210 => 0.02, 123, 118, 117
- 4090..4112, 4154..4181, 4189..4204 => -0.09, 101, 120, 114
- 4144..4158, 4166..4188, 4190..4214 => 0.05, 122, 117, 121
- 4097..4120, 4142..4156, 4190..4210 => -0.10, 104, 122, 119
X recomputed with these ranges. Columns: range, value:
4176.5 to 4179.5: 116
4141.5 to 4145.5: 115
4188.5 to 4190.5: 113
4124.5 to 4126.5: 126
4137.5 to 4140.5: 126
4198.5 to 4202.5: 116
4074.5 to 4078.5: 115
